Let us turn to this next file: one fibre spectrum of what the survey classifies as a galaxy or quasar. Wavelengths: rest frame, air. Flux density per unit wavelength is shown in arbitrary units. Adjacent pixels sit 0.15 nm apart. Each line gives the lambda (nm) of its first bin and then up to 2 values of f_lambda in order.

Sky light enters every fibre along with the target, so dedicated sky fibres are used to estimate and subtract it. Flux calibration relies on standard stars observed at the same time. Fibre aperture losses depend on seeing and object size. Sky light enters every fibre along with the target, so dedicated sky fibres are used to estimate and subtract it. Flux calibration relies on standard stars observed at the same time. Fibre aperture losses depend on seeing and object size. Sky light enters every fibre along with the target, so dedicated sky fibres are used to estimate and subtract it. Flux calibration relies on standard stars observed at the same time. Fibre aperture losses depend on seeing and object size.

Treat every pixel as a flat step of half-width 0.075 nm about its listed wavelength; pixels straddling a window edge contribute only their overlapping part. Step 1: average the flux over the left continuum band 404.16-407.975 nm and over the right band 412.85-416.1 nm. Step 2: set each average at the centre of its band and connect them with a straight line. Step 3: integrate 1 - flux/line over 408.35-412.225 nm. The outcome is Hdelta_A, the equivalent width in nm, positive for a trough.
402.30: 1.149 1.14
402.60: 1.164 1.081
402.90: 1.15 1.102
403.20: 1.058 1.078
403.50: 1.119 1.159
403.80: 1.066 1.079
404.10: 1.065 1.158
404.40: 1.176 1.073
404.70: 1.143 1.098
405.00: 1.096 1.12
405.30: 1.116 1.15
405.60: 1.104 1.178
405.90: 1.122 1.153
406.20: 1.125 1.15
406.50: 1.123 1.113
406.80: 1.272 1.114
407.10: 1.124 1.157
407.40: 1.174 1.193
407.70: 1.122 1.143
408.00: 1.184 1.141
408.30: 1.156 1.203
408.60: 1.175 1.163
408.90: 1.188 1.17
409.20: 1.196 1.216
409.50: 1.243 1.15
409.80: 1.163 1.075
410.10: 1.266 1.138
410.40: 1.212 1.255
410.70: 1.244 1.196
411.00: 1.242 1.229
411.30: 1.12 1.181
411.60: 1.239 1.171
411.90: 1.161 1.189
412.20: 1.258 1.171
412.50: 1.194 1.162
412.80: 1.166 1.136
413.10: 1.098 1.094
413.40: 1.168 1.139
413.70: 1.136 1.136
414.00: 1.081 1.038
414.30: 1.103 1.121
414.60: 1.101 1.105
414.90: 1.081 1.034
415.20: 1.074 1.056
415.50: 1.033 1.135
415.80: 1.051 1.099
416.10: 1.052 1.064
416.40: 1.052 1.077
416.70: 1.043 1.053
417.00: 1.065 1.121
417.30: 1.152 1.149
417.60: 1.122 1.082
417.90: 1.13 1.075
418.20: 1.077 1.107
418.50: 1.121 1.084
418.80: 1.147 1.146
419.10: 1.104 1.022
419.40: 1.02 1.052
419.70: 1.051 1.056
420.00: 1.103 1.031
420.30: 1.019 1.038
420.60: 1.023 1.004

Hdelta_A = -0.26 nm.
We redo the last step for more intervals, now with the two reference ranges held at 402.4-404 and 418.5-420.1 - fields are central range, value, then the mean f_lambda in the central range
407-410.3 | -0.21 nm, 1.17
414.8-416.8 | 0.04 nm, 1.07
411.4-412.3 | -0.09 nm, 1.2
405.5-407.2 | -0.06 nm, 1.14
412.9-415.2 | -0.03 nm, 1.1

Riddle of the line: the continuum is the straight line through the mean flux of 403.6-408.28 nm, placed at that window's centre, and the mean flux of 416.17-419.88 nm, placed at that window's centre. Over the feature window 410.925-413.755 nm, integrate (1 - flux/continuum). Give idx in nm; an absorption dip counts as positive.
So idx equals -0.157 nm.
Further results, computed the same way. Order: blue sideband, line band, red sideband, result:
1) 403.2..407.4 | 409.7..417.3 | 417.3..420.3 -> -0.19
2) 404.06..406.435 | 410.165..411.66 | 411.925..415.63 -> -0.11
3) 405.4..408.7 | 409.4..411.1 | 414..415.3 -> -0.12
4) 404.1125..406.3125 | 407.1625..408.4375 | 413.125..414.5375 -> -0.04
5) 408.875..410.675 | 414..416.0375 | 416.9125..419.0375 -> 0.11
